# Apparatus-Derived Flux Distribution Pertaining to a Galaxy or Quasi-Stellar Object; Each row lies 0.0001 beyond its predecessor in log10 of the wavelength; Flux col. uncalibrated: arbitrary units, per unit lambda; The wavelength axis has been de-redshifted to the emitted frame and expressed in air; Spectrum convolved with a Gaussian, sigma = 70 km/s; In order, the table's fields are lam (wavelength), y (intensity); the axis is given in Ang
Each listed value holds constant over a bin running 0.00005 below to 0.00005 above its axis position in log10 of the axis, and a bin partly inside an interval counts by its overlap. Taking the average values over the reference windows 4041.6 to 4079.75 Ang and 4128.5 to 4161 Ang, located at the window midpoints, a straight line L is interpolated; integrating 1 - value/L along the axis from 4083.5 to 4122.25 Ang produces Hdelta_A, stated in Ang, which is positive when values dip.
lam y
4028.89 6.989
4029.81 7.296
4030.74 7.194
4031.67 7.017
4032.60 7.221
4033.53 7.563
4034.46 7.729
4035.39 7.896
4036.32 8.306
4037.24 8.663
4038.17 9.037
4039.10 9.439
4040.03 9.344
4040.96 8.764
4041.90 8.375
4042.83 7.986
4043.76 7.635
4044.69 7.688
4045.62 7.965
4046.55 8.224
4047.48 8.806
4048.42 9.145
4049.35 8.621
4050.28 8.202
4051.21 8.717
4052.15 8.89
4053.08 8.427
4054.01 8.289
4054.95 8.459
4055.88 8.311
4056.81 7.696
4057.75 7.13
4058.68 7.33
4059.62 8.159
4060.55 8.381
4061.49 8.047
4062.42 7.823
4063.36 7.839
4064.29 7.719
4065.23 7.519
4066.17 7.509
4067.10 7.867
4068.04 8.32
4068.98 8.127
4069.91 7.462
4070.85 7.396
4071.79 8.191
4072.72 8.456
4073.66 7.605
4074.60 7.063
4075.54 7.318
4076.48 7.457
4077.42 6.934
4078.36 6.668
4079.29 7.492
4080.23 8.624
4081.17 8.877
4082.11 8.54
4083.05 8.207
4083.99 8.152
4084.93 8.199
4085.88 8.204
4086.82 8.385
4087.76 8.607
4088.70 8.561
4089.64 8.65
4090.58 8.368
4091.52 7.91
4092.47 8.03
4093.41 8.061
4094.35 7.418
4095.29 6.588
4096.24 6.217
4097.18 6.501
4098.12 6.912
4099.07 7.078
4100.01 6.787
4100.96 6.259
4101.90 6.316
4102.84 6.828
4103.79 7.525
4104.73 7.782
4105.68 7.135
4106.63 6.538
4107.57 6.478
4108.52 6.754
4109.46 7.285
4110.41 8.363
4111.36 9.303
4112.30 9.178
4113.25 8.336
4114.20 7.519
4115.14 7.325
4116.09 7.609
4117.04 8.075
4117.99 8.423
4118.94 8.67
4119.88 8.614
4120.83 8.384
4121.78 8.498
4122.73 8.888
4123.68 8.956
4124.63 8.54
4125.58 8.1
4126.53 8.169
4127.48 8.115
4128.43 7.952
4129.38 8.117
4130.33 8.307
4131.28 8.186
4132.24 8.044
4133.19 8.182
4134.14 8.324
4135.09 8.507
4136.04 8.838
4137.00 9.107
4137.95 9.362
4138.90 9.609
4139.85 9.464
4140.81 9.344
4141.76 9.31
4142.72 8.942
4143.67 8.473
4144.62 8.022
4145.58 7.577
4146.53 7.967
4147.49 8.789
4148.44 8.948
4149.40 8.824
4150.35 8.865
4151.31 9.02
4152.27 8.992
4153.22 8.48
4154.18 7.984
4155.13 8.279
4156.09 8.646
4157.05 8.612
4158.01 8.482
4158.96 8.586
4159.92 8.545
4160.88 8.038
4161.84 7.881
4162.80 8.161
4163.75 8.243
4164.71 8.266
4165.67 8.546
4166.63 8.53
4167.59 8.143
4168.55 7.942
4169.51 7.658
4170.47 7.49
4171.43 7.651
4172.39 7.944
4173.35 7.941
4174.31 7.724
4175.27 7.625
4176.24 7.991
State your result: 2.7 Ang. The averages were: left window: 7.93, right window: 8.61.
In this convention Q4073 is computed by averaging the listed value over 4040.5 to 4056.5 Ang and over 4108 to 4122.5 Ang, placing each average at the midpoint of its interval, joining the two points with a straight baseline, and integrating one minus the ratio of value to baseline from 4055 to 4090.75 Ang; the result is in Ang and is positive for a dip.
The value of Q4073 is 1.6 Ang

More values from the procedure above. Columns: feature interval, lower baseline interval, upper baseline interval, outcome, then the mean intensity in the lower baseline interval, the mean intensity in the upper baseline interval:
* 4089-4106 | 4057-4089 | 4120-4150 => 1.9 Ang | 7.88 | 8.58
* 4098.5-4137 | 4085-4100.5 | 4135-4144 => 2.4 Ang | 7.65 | 9.13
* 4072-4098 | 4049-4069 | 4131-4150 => 1.4 Ang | 8.06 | 8.7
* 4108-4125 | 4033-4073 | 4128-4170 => 0.3 Ang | 8.17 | 8.5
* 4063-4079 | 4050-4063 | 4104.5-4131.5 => 1.0 Ang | 8.13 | 8.06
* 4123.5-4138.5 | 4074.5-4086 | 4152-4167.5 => -0.4 Ang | 7.84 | 8.38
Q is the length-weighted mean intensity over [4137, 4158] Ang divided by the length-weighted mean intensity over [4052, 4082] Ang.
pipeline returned 1.1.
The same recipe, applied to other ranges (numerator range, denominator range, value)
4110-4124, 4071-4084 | 1.08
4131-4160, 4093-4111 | 1.24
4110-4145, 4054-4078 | 1.10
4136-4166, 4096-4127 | 1.12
